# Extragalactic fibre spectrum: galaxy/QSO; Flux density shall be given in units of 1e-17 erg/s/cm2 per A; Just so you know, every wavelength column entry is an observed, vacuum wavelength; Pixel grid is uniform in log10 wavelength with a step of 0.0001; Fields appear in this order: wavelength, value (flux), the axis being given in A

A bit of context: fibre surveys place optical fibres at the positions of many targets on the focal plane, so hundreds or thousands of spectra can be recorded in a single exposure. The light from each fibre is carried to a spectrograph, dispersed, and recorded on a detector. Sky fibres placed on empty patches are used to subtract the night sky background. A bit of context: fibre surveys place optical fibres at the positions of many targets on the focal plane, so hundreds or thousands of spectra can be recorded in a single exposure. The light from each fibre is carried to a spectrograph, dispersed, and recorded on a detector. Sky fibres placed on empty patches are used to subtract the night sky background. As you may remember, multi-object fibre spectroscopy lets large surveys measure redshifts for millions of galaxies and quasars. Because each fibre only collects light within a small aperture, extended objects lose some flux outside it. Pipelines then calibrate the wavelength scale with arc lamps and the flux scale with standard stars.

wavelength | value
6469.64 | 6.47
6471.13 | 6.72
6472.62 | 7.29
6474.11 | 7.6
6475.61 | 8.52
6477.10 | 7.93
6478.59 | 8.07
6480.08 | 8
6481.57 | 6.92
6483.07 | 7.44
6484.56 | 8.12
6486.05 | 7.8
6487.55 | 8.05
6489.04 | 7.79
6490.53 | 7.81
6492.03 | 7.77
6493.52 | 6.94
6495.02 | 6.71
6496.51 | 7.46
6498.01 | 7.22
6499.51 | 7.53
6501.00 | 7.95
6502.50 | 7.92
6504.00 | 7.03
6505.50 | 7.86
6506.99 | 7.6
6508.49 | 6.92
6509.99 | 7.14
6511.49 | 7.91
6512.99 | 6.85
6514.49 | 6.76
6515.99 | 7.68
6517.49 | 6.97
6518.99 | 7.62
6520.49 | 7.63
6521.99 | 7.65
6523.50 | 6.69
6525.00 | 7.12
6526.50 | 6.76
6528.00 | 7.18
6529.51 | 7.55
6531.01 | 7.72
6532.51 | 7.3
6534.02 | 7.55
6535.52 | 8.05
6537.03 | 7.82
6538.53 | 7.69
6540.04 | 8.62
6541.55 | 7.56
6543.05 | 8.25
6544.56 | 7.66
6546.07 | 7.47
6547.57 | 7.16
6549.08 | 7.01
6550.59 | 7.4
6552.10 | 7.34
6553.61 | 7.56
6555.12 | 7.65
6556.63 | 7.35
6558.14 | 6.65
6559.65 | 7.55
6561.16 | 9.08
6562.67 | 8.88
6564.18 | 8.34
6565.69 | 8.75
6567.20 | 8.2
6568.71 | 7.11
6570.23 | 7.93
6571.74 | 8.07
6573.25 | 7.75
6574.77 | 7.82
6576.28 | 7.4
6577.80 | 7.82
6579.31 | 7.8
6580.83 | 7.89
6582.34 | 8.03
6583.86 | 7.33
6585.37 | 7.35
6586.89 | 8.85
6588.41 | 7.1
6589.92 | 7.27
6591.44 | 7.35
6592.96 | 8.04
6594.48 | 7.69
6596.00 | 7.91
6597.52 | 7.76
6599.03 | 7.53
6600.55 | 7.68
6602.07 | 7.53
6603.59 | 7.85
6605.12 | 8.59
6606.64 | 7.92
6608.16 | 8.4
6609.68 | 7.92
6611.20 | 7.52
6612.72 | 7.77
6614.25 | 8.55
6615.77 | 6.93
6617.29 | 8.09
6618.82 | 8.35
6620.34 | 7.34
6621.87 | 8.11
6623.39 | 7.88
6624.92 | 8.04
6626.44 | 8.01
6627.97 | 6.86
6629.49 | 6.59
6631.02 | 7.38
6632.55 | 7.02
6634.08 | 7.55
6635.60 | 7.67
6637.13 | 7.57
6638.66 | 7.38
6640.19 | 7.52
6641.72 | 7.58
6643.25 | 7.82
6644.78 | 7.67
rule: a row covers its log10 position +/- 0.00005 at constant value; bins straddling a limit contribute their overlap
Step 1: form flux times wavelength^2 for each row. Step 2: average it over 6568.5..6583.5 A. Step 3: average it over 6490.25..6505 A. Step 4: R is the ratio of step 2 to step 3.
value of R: 1.07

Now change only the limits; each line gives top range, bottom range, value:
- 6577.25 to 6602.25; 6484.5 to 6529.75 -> 1.07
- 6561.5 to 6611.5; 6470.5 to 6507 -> 1.07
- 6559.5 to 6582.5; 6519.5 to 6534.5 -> 1.11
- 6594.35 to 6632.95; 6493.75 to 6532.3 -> 1.09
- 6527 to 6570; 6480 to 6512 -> 1.04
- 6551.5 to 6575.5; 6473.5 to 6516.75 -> 1.06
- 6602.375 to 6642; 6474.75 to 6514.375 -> 1.06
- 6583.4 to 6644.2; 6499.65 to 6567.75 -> 1.04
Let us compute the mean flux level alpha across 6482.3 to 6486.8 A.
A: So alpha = 7.78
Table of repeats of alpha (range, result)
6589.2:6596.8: 7.65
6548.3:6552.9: 7.24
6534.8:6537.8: 7.93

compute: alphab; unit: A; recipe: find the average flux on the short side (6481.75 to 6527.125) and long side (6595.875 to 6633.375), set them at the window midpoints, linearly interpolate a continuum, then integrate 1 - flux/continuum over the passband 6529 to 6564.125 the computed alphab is -0.8 A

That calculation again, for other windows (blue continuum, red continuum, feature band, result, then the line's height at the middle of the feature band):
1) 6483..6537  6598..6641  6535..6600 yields -1.6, 7.58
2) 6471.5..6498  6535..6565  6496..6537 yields 1.6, 7.69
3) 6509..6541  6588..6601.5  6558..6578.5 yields -1.2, 7.54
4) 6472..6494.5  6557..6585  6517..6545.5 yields 1.0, 7.82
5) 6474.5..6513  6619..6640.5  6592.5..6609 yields -0.8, 7.53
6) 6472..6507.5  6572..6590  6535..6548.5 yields -0.2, 7.69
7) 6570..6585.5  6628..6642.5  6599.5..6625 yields -1.4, 7.51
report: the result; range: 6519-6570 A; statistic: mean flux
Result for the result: 7.65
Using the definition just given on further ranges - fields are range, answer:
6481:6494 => 7.65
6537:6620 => 7.8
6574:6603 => 7.69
